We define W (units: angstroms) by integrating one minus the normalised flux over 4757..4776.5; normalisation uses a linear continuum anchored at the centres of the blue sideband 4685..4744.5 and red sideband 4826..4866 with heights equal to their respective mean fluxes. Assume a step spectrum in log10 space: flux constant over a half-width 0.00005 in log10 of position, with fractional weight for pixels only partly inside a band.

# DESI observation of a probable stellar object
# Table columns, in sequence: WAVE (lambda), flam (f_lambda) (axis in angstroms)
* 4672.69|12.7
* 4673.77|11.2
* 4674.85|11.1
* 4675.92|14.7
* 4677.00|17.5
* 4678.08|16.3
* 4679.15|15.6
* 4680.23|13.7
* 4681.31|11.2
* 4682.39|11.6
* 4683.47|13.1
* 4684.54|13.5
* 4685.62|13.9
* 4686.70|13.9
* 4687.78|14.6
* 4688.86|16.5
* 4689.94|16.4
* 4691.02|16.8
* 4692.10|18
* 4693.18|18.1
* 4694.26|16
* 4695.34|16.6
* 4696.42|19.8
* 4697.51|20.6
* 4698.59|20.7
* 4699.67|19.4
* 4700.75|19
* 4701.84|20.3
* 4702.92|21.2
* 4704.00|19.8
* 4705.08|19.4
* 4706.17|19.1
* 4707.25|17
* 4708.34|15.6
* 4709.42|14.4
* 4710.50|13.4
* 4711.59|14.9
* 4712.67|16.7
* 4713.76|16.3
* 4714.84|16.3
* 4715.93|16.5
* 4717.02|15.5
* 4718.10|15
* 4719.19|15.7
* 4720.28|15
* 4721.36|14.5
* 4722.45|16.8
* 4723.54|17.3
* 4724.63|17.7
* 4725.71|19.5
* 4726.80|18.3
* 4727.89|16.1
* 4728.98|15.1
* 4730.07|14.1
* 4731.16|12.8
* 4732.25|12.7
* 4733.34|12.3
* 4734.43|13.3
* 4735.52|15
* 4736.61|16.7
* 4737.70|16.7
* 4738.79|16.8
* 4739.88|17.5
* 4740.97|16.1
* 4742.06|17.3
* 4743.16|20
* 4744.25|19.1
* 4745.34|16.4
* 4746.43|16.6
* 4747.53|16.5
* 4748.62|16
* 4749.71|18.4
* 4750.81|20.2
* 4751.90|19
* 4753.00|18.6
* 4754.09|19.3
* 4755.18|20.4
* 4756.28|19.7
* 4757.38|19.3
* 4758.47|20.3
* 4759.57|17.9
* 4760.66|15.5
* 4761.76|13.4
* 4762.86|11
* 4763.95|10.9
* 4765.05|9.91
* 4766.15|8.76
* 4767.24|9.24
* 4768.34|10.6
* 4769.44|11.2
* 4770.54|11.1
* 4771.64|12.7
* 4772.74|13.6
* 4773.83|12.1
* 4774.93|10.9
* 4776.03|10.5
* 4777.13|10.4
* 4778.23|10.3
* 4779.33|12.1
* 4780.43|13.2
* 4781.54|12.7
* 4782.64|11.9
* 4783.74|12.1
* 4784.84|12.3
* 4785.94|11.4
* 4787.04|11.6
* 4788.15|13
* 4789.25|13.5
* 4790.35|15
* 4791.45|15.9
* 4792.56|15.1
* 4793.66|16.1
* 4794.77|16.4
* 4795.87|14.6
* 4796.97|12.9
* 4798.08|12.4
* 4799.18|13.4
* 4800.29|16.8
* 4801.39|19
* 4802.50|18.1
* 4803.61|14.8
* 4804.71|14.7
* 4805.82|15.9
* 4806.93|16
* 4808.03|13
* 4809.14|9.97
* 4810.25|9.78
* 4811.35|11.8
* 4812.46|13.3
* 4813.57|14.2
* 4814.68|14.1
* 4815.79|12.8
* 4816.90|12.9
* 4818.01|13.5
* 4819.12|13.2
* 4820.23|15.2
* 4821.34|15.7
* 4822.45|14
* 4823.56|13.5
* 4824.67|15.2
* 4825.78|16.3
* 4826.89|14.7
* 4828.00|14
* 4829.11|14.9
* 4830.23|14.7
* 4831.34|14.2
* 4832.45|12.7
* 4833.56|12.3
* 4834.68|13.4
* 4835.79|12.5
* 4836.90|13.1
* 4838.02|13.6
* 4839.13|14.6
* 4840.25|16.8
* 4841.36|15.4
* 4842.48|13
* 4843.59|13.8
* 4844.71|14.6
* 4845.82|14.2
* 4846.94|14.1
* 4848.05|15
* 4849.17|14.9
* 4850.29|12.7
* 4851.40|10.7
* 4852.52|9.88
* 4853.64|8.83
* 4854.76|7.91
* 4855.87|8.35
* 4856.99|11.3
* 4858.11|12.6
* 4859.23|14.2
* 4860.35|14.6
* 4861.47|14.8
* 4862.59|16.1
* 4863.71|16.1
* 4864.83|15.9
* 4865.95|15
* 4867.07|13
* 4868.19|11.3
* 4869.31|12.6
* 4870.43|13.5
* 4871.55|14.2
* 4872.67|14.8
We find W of 3.5 angstroms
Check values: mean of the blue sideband 16.7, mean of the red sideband 13.5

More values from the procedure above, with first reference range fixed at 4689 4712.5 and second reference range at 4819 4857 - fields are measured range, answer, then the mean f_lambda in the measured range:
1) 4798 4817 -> 0.4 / 14.1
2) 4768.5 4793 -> 4.7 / 12.3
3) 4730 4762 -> -1.2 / 17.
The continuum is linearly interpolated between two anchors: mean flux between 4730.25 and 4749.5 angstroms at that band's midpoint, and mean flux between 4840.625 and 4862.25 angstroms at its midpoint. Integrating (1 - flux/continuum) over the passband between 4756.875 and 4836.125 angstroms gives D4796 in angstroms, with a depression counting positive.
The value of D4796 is 4.4 angstroms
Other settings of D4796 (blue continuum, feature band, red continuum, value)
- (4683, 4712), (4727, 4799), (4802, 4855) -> 4.1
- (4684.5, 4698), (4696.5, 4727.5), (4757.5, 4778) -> -3.8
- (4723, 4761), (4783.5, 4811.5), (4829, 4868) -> 1.9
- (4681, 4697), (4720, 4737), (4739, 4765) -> 1.1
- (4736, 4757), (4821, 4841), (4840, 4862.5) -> -0.5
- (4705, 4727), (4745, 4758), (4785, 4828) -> -2.5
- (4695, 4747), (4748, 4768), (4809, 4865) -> -0.2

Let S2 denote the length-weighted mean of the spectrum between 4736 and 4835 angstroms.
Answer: 14.5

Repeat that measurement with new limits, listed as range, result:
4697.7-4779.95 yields 15.7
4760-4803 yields 12.9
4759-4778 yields 11.7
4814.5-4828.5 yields 14.2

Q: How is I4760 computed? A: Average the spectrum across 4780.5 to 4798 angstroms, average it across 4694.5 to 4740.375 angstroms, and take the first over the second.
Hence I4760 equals 0.8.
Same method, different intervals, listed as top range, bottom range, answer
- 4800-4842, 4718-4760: 0.84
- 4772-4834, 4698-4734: 0.82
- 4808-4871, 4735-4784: 0.90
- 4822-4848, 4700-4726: 0.84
